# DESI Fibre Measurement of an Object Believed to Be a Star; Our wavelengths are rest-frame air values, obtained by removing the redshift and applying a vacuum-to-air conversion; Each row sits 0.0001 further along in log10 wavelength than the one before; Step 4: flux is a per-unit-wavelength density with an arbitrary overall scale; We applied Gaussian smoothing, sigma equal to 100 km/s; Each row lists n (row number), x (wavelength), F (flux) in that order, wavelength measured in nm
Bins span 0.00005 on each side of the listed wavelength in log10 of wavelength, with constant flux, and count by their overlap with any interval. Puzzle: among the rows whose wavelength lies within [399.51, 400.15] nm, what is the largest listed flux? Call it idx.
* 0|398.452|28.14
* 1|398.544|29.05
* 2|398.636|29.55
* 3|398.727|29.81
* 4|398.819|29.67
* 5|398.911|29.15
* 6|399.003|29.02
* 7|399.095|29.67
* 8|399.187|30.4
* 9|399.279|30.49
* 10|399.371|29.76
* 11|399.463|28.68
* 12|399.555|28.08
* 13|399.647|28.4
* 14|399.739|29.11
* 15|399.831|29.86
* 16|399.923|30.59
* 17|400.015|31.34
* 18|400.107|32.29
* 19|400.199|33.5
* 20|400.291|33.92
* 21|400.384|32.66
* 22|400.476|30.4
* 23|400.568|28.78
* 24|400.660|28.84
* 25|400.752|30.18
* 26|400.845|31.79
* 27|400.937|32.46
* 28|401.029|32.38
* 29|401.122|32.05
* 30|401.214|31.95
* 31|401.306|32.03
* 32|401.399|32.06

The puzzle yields 32.29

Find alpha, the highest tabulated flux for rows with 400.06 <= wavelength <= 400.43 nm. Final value 33.92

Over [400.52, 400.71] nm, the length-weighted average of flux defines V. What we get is 29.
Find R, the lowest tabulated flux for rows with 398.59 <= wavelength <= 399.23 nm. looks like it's 29.02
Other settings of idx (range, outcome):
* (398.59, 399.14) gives 29.81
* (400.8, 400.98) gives 32.46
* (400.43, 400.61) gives 30.4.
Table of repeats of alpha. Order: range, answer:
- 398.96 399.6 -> 30.49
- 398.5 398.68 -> 29.55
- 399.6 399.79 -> 29.11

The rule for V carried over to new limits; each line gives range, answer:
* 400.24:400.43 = 33.2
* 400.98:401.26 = 32.2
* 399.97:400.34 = 32.7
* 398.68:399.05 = 29.4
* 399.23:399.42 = 30.1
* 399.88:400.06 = 31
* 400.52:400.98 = 30.4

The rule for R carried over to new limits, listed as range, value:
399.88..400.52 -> 30.4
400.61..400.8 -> 28.84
